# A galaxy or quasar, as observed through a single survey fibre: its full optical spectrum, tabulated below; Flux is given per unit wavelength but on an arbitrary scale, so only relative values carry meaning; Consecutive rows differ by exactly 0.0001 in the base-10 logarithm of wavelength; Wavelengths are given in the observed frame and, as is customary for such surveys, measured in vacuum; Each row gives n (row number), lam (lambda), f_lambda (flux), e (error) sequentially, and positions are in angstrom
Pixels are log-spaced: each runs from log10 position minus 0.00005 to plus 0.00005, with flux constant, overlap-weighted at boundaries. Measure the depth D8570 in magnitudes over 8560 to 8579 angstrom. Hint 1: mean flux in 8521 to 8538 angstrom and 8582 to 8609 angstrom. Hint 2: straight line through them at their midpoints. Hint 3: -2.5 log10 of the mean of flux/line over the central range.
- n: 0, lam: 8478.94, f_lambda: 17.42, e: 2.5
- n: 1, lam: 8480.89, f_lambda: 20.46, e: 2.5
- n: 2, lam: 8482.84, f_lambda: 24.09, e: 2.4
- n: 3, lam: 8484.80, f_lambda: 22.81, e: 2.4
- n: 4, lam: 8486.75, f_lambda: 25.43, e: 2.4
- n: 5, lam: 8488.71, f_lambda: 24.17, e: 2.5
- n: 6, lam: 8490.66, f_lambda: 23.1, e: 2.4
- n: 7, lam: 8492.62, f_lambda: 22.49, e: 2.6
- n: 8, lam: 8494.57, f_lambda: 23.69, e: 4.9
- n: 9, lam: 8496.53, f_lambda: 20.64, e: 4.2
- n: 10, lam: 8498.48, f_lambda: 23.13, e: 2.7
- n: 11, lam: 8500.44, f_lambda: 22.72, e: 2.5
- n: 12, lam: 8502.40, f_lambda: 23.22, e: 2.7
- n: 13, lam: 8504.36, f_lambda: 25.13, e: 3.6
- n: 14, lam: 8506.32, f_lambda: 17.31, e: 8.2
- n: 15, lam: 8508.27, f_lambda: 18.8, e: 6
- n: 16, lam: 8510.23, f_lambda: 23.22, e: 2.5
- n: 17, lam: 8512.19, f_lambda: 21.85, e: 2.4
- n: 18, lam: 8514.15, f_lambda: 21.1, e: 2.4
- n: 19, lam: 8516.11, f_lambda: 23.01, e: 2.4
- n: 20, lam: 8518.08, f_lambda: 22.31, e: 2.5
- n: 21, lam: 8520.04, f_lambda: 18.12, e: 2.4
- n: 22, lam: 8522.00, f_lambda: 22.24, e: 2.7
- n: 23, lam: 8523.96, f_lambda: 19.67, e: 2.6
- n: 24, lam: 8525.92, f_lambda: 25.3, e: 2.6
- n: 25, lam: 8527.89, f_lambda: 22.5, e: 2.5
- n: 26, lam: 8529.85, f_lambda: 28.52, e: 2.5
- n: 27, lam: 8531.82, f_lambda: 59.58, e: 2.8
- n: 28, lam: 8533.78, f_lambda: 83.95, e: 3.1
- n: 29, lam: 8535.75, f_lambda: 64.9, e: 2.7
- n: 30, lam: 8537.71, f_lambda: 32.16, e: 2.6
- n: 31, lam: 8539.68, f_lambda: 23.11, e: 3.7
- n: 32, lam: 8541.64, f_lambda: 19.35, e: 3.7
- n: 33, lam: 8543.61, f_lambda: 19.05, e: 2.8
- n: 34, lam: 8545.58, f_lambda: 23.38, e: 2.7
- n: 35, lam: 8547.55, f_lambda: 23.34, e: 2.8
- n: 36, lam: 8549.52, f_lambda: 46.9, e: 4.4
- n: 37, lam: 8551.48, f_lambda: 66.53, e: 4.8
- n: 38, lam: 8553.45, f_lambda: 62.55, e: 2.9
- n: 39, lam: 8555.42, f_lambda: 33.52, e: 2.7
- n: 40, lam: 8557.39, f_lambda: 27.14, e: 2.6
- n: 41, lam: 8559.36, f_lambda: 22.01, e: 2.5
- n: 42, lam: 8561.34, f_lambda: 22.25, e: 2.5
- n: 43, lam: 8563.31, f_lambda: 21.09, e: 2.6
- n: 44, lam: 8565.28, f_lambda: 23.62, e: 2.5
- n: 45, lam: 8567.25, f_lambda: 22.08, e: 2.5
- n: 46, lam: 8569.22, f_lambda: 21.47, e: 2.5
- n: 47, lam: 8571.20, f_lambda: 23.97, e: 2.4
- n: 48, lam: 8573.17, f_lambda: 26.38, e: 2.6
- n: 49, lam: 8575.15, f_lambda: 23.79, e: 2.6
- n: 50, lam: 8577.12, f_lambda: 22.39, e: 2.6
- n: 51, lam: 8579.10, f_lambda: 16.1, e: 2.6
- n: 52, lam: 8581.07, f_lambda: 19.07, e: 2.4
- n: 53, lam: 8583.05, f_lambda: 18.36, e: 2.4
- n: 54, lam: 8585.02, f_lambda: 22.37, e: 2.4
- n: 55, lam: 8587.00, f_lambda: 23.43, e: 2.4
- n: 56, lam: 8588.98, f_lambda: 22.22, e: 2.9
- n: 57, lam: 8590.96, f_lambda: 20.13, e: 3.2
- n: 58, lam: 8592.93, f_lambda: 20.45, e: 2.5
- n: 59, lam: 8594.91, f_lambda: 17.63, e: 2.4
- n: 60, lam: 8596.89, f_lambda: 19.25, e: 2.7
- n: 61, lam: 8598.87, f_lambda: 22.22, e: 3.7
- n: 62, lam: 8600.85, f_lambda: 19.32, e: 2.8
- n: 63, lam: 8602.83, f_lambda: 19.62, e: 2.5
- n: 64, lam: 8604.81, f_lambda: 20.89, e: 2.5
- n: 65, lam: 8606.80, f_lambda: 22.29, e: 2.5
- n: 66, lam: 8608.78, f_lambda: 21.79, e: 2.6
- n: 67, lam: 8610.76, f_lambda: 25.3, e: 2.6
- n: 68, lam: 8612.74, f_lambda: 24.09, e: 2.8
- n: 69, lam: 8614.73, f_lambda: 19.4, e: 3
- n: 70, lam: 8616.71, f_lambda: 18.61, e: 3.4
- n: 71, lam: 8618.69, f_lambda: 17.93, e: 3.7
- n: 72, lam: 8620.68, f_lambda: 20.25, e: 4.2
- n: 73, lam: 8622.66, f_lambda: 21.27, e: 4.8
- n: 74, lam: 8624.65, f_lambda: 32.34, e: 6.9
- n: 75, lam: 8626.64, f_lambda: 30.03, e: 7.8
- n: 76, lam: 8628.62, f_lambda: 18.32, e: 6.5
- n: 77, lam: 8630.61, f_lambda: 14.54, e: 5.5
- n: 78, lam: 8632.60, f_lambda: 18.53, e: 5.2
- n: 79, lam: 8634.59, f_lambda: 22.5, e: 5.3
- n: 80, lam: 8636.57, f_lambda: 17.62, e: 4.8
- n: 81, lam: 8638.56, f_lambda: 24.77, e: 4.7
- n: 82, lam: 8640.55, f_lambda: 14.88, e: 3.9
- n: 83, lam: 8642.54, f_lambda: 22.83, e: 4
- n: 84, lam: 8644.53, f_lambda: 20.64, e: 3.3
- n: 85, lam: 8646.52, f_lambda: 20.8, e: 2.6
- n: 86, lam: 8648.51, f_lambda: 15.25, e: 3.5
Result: 0.24 mag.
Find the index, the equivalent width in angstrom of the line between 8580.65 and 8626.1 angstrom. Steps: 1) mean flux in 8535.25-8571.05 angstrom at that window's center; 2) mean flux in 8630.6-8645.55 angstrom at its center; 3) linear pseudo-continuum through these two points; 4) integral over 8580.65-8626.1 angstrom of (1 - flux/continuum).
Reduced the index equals 5.6 angstrom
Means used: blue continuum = 31.3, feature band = 21.3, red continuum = 19.9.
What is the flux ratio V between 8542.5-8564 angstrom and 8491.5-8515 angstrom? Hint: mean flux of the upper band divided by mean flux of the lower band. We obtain 1.53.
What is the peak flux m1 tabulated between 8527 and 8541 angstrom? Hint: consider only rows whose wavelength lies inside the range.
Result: 83.95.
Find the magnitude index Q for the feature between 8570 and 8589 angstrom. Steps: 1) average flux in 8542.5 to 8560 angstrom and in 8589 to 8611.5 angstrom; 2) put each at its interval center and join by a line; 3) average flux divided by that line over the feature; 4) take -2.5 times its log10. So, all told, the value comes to 0.25 mag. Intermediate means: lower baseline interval 36.2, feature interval 21.8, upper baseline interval 20.8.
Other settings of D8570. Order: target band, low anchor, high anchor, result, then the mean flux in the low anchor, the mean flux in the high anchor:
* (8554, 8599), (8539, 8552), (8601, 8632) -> 0.19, 30.6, 21.7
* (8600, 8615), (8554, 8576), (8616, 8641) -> 0.03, 25.1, 21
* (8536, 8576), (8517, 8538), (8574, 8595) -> -0.05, 36.4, 20.7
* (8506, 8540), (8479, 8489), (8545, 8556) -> 0.17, 22.8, 43.8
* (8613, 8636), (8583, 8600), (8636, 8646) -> -0.04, 20.8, 20.3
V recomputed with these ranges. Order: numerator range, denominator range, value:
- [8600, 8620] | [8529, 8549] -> 0.55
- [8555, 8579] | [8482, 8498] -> 1.01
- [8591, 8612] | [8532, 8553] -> 0.50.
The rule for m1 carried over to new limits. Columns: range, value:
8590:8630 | 32.34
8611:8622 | 24.09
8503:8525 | 25.13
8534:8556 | 66.53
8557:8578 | 27.14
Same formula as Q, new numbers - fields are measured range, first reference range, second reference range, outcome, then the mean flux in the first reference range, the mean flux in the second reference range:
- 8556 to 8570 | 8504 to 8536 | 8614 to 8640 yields 0.140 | 29.8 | 21.2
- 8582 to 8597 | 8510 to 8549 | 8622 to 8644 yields 0.221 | 30.2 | 21.6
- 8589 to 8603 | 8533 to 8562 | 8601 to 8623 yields 0.248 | 37.9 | 21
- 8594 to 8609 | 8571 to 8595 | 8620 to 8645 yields 0.055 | 21.3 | 21.5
